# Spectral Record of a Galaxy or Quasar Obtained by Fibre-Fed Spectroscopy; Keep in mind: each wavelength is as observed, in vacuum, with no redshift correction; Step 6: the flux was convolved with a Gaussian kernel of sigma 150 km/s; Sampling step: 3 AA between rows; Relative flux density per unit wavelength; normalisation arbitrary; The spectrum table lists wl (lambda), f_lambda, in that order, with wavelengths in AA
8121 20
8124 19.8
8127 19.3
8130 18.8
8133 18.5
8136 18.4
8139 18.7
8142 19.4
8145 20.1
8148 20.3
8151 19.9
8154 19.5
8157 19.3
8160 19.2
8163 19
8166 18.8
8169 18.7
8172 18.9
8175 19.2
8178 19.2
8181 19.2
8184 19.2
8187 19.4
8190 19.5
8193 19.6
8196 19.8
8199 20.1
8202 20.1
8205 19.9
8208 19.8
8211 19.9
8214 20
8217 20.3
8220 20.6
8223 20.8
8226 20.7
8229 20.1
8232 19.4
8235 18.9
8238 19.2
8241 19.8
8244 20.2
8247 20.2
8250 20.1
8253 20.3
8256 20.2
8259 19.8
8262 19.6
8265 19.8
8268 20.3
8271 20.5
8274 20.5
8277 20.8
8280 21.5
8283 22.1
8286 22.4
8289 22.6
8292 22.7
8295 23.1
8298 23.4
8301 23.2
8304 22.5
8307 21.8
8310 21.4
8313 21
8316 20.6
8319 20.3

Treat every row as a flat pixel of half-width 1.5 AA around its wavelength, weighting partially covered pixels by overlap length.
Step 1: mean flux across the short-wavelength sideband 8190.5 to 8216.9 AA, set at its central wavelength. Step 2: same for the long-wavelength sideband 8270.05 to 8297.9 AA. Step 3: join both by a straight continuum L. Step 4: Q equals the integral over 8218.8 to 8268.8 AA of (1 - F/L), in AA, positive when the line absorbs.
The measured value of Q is 2.2 AA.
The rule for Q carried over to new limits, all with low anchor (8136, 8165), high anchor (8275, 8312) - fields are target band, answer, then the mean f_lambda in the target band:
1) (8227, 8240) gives 1.0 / 19.5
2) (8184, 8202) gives 0.5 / 19.7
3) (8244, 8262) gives 1.1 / 20.1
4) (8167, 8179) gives 0.5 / 19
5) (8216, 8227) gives 0.1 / 20.6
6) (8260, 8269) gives 0.7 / 19.9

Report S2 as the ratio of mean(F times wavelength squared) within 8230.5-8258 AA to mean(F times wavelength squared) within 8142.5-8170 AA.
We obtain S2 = 1.04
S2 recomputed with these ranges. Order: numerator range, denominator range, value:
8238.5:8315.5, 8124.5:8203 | 1.13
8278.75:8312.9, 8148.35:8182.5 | 1.20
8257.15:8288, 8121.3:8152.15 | 1.11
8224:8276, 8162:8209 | 1.05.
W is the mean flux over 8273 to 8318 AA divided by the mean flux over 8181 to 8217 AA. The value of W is 1.1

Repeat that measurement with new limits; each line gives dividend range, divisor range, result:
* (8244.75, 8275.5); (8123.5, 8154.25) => 1.04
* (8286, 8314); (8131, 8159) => 1.16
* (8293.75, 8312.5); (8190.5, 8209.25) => 1.13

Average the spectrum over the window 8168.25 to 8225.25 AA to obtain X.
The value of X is 19.7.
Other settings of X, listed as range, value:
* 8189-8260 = 20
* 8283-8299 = 22.8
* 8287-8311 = 22.6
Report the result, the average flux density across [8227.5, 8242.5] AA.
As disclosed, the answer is 19.5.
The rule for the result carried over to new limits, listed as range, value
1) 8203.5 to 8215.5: 19.9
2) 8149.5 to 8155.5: 19.7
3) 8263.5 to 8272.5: 20.2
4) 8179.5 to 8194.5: 19.4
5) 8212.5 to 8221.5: 20.3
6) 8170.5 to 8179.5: 19.1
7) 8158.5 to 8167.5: 19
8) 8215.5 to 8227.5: 20.6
